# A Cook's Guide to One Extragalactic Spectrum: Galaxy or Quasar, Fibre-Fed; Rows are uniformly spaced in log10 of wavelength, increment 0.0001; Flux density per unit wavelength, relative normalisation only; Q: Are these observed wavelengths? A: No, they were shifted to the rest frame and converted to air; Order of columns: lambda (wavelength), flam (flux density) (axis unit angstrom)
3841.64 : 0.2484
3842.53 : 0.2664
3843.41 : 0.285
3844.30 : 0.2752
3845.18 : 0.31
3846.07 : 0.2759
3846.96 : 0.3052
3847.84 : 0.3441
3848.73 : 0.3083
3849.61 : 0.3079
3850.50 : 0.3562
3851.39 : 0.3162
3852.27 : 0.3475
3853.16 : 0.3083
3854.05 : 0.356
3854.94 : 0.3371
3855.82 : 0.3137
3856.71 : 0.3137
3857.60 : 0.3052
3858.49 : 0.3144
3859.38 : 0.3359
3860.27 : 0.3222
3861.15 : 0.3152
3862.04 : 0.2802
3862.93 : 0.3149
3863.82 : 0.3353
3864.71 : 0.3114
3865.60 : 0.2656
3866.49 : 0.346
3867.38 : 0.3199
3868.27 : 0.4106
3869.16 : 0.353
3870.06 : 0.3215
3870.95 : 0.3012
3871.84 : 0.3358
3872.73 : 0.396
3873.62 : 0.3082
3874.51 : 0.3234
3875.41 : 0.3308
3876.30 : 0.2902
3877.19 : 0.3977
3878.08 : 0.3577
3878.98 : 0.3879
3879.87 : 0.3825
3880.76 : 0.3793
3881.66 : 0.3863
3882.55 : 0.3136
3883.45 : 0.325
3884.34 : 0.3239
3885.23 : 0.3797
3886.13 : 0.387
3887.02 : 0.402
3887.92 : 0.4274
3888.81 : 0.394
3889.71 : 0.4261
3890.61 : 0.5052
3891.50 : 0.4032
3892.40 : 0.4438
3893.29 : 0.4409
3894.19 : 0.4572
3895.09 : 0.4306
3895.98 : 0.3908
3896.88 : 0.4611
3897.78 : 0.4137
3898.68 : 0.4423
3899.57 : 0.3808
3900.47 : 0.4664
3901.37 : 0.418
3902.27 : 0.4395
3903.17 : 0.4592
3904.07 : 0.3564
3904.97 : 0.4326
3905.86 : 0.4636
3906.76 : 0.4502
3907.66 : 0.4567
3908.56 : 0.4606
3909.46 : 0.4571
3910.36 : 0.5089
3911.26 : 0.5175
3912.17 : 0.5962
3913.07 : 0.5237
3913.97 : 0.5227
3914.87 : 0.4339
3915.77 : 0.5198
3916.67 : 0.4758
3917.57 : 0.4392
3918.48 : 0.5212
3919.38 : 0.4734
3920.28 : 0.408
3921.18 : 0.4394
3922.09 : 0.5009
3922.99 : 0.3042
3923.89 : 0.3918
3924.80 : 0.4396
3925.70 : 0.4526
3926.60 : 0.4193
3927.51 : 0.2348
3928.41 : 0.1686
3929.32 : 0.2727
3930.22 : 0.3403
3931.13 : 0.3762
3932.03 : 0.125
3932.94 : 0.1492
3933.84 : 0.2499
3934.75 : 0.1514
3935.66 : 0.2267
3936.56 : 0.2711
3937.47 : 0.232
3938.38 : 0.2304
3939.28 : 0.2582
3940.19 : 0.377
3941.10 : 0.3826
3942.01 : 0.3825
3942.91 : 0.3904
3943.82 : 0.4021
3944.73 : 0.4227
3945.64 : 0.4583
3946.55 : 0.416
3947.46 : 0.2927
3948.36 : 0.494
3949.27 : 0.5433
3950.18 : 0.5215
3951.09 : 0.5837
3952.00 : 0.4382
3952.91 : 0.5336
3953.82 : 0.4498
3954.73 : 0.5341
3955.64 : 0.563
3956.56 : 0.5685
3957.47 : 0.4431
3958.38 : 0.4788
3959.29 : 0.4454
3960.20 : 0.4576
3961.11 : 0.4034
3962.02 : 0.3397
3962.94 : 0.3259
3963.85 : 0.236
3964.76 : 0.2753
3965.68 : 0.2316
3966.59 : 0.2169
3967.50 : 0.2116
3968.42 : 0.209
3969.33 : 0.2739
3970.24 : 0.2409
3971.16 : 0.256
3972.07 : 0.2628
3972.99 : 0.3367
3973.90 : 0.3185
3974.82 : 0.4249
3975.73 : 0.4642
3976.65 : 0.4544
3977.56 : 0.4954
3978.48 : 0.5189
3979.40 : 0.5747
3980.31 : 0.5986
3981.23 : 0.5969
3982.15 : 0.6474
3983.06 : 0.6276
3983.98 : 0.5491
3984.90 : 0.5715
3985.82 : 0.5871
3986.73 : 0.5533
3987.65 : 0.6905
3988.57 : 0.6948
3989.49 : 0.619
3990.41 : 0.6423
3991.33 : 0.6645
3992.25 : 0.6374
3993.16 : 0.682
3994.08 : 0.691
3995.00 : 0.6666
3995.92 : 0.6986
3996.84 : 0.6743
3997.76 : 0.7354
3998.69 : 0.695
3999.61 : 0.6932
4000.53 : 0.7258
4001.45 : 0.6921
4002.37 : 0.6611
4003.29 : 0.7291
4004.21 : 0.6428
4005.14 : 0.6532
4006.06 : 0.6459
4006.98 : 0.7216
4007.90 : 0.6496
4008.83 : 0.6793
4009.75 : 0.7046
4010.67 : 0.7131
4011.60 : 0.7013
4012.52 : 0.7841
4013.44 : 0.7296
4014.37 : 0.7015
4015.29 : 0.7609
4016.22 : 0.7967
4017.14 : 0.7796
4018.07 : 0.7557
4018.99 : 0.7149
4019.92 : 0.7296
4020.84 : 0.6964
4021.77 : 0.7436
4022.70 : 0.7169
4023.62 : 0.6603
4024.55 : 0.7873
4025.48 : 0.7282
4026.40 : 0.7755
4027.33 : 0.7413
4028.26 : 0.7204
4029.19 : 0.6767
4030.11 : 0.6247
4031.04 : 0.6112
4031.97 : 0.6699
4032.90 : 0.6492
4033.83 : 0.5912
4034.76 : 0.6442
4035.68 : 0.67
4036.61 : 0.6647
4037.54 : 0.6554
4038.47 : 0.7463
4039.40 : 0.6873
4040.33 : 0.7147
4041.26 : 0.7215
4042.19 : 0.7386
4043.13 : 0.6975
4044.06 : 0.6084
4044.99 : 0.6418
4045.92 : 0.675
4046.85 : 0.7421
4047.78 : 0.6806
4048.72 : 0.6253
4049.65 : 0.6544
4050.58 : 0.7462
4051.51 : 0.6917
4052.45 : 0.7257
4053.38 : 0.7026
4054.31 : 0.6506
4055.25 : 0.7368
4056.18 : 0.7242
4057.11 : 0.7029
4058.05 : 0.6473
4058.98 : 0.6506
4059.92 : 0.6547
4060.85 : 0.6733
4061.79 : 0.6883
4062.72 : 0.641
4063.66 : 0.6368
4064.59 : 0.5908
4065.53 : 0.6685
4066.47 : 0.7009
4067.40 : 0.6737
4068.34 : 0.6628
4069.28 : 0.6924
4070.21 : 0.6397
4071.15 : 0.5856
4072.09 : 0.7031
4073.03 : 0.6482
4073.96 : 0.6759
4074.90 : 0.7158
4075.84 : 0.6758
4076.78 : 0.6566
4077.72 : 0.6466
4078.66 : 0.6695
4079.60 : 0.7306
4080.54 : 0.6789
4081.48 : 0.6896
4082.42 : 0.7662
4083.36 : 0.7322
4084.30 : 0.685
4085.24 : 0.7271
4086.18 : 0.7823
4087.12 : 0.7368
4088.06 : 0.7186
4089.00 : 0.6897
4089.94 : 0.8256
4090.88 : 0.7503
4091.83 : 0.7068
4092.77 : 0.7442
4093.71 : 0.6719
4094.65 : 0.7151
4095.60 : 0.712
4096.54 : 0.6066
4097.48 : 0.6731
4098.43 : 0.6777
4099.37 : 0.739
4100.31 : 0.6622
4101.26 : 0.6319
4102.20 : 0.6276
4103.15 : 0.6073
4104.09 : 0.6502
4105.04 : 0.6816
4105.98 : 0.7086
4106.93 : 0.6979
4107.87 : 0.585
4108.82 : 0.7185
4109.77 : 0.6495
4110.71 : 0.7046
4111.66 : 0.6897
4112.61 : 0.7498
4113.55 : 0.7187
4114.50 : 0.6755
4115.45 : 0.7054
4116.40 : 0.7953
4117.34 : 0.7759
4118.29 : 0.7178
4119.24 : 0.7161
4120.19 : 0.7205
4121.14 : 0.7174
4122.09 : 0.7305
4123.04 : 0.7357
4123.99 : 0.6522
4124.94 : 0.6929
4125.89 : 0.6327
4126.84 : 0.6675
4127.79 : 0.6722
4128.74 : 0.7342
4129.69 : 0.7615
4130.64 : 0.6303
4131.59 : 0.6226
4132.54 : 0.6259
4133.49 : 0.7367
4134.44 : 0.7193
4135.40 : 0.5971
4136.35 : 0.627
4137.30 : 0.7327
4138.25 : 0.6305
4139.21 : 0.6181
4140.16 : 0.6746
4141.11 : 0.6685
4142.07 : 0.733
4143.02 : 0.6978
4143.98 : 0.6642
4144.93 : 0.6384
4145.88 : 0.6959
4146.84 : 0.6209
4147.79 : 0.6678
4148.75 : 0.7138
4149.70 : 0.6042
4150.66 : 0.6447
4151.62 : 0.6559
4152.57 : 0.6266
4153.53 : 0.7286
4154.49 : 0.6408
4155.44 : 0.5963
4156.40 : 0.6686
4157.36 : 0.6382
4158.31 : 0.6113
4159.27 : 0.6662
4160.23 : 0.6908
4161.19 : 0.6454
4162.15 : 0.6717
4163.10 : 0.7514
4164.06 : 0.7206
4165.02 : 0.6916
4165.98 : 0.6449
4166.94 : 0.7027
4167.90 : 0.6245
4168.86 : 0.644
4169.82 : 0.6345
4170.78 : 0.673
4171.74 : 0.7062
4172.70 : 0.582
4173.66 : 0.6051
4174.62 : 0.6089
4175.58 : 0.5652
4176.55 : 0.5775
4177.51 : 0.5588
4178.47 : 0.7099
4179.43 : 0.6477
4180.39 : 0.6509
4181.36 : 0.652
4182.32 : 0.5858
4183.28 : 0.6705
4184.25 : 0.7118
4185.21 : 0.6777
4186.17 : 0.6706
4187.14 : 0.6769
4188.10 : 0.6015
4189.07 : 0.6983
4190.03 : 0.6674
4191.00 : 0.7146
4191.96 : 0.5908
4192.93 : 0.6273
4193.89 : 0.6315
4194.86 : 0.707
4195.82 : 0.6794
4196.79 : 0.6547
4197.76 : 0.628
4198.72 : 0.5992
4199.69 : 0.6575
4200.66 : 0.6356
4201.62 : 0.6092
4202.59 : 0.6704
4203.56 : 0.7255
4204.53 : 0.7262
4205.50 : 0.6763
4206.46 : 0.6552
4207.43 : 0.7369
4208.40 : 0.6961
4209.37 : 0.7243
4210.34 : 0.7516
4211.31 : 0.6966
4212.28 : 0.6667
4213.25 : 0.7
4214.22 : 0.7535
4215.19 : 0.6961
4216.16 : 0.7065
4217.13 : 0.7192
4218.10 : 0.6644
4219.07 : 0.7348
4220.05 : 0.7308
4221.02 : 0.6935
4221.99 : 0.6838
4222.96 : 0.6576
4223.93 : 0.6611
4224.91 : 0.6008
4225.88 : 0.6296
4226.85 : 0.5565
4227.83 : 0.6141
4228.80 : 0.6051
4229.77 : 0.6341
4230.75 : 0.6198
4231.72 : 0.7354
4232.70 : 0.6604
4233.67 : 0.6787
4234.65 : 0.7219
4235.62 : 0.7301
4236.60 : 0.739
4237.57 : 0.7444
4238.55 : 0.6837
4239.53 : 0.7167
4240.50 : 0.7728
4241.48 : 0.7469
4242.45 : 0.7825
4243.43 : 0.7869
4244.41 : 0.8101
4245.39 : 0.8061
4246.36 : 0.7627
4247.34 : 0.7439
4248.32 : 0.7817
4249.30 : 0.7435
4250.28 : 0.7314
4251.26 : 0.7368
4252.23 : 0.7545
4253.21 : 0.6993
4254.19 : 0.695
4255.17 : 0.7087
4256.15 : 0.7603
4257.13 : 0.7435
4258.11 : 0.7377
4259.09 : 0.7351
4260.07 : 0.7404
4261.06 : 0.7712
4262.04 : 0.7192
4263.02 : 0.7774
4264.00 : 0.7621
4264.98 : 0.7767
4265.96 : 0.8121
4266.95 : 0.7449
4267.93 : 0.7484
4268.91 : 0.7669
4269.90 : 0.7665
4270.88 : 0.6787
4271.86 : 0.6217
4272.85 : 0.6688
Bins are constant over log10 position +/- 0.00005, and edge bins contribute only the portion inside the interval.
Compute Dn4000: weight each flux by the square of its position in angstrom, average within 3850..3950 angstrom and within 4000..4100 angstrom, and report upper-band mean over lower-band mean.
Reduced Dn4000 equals 2.0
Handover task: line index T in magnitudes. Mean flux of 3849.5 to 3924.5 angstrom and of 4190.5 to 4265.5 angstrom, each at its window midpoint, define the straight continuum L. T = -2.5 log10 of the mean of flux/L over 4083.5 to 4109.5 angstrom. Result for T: -0.189 mag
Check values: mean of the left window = 0.393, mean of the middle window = 0.694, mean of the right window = 0.703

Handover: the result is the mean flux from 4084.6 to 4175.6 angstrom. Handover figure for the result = 0.68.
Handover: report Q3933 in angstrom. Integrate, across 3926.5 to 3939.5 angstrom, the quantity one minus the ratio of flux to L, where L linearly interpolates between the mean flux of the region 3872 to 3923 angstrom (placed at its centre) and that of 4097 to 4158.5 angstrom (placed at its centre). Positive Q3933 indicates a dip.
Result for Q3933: 6.20 angstrom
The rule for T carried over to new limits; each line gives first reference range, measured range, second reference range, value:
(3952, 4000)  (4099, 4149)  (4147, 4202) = -0.12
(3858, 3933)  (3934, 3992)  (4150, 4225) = 0.07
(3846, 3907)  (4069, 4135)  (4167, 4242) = -0.21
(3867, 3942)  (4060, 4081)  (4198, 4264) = -0.21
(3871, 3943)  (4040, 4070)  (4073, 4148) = -0.12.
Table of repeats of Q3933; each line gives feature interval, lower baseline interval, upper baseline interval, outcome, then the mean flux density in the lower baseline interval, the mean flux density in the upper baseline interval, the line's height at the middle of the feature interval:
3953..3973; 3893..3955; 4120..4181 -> 4.1 angstrom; 0.406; 0.662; 0.45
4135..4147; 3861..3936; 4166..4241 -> -1.0 angstrom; 0.386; 0.668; 0.61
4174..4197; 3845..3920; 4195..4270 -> 0.7 angstrom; 0.387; 0.71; 0.667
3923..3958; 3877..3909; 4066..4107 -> 8.0 angstrom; 0.413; 0.69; 0.481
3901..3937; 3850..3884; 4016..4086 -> 2.8 angstrom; 0.335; 0.688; 0.435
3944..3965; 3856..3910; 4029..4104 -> 2.1 angstrom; 0.379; 0.682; 0.497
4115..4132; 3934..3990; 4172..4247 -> -3.4 angstrom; 0.422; 0.677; 0.588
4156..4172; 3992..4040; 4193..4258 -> 0.7 angstrom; 0.699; 0.699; 0.699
